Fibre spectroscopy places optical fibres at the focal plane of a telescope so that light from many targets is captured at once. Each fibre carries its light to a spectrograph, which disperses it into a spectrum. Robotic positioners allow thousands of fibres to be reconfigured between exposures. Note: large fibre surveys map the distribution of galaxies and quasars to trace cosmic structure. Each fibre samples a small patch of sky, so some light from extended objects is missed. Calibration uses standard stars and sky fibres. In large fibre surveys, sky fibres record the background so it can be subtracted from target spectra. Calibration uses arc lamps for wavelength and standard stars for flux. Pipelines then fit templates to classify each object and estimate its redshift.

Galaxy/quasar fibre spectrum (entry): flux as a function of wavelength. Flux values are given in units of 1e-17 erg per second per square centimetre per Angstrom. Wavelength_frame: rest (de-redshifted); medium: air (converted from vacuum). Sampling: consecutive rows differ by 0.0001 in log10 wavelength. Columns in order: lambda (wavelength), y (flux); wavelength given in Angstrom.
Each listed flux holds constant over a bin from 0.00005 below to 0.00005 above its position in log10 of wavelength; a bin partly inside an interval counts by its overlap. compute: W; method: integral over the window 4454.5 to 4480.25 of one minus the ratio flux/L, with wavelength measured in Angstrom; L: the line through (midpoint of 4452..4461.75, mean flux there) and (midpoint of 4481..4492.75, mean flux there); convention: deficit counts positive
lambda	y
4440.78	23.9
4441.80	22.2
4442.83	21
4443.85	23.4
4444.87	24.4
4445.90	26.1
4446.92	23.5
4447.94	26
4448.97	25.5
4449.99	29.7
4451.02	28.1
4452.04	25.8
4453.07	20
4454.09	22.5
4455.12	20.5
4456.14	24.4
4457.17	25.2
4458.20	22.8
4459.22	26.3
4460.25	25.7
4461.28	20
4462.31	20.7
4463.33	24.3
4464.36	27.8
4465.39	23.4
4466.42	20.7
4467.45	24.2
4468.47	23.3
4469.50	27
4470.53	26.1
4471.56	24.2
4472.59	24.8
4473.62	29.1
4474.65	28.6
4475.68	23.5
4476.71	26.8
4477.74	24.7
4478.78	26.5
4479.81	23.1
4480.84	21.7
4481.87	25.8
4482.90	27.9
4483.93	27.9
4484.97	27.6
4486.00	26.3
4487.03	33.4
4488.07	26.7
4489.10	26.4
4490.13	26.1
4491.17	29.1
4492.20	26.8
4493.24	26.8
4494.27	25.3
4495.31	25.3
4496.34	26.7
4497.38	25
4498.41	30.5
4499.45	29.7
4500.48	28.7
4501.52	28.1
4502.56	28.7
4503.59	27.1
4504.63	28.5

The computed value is 0.1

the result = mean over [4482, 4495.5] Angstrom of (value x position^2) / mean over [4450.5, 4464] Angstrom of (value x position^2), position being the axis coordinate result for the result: 1.17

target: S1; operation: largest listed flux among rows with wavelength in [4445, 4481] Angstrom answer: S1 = 29.7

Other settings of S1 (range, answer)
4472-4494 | 33.4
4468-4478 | 29.1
